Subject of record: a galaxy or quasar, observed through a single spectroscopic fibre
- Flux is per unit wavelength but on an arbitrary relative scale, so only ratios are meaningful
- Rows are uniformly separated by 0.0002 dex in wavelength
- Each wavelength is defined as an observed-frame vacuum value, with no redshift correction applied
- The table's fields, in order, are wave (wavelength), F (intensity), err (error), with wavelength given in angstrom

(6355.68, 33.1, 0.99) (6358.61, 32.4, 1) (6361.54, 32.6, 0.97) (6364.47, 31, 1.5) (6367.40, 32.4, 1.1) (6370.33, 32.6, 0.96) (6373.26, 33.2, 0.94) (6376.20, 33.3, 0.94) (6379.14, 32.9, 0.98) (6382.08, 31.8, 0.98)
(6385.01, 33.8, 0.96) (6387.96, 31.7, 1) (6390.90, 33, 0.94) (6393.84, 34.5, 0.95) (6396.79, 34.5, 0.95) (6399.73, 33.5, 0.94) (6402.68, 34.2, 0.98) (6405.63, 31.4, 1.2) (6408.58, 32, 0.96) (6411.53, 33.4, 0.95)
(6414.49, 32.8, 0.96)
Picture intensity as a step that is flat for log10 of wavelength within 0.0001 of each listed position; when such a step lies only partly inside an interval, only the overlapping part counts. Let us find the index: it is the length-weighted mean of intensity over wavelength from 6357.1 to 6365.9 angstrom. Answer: 32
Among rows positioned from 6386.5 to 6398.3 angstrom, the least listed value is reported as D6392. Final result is 31.7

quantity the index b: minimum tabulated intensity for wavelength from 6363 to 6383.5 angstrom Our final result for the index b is 31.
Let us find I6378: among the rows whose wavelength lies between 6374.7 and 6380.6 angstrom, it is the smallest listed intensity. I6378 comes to 32.9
